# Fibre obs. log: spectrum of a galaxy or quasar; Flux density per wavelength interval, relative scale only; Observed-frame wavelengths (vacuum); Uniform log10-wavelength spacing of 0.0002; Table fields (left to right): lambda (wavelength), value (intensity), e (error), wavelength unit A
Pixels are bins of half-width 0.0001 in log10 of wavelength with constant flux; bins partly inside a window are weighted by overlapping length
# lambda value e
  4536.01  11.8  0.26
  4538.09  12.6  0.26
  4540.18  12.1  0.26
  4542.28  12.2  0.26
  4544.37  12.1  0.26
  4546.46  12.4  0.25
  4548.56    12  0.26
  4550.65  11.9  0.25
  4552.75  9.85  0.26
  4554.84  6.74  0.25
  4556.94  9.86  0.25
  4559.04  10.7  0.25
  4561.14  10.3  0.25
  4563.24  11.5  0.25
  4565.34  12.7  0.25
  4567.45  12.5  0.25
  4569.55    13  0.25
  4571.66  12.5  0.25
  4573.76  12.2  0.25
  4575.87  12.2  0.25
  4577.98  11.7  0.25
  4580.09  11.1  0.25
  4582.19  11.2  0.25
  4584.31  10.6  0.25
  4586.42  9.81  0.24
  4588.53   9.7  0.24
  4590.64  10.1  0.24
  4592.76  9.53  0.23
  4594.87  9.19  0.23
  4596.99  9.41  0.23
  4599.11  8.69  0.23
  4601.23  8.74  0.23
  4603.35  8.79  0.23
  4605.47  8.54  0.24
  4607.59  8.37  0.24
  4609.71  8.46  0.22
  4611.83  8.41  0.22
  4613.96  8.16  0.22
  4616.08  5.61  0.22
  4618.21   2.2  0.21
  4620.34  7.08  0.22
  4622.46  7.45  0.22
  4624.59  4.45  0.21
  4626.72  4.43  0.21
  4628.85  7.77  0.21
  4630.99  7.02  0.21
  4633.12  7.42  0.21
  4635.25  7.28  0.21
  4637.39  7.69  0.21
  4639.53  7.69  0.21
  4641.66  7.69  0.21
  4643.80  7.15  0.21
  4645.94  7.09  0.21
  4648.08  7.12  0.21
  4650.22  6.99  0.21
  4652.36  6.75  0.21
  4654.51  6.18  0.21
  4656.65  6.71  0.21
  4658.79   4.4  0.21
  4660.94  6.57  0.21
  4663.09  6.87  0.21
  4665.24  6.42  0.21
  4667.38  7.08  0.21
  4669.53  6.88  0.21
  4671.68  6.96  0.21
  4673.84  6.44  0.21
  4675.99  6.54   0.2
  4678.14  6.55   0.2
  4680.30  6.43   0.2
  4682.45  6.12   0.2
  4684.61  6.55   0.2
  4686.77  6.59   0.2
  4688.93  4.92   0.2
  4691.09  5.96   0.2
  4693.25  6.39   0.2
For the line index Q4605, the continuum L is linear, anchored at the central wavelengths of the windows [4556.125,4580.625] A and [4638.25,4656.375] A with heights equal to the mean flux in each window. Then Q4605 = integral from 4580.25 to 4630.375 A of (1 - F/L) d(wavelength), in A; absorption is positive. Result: 7.7 A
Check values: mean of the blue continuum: 11.7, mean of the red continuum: 7.07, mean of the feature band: 8.16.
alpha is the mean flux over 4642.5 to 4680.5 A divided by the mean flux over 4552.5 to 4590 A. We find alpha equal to 0.60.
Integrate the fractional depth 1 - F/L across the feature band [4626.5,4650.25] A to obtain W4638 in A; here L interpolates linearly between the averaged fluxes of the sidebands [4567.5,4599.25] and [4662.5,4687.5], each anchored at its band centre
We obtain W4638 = 3.07 A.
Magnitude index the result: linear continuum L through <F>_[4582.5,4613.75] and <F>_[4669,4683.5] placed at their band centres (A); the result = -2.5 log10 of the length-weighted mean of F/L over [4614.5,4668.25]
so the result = 0.17 mag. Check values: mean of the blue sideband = 9.18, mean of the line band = 6.54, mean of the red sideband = 6.55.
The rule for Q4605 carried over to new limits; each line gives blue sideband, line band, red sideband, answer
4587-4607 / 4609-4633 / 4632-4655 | 5.0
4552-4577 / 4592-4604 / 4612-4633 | -1.1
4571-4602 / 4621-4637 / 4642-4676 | 3.1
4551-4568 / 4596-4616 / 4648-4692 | 0.7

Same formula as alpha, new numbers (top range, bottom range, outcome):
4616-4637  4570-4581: 0.51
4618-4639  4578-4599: 0.64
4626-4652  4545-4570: 0.64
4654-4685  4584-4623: 0.77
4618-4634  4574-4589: 0.56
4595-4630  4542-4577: 0.64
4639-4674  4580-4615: 0.73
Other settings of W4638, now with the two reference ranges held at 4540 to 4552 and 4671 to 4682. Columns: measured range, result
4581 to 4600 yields 0.68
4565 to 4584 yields -2.07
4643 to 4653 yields 0.93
